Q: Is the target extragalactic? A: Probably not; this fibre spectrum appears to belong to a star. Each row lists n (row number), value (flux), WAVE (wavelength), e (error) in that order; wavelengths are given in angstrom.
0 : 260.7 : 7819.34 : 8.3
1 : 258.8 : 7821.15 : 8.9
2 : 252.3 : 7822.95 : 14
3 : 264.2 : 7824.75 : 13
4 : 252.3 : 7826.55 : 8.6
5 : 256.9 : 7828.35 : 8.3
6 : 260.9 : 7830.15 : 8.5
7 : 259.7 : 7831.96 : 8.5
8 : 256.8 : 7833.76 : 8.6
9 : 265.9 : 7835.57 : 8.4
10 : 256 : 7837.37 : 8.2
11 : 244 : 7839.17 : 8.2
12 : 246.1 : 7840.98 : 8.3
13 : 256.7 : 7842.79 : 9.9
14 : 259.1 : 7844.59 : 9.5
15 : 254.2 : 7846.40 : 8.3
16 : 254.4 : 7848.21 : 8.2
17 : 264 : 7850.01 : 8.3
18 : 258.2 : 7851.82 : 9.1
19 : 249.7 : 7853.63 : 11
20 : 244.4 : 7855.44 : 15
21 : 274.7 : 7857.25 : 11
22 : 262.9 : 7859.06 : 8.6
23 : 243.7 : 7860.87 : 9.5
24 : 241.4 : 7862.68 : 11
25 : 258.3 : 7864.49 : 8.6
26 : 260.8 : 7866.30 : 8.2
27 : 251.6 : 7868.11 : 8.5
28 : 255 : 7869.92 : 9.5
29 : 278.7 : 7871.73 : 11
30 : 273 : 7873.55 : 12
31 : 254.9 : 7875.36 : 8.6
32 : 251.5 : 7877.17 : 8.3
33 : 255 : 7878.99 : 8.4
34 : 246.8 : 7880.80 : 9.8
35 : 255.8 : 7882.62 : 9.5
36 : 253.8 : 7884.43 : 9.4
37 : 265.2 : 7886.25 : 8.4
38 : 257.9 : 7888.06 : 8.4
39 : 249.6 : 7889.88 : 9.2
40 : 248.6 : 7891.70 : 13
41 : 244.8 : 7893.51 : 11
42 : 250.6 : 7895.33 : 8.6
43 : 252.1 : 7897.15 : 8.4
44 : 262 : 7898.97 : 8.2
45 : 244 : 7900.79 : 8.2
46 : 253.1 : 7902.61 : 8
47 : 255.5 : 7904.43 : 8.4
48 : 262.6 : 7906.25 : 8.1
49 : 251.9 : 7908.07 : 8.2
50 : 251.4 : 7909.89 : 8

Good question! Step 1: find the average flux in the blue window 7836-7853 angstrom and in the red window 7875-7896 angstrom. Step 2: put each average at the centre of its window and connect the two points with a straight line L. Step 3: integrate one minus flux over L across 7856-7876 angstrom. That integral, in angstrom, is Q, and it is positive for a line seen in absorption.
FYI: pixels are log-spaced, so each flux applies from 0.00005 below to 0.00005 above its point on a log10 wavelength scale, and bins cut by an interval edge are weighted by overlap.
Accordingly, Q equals -0.43 angstrom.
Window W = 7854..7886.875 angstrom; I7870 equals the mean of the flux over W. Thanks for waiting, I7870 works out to 257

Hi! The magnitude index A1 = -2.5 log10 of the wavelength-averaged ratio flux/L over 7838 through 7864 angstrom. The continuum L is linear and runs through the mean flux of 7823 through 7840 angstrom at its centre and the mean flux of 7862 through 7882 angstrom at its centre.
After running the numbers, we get 0.01 mag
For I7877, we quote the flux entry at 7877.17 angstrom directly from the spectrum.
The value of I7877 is 251.5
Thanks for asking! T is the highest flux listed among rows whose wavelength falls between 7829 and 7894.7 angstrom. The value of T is 278.7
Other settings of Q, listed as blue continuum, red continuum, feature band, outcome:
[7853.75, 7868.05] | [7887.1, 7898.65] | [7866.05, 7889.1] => -0.50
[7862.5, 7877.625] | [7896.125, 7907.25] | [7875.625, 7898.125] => 0.37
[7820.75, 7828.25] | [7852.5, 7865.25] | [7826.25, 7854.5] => -0.07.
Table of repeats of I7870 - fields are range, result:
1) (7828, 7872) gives 256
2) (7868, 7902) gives 255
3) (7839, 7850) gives 254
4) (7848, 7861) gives 257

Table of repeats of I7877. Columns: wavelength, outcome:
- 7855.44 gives 244.4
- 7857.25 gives 274.7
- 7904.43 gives 255.5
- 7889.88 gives 249.6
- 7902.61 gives 253.1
